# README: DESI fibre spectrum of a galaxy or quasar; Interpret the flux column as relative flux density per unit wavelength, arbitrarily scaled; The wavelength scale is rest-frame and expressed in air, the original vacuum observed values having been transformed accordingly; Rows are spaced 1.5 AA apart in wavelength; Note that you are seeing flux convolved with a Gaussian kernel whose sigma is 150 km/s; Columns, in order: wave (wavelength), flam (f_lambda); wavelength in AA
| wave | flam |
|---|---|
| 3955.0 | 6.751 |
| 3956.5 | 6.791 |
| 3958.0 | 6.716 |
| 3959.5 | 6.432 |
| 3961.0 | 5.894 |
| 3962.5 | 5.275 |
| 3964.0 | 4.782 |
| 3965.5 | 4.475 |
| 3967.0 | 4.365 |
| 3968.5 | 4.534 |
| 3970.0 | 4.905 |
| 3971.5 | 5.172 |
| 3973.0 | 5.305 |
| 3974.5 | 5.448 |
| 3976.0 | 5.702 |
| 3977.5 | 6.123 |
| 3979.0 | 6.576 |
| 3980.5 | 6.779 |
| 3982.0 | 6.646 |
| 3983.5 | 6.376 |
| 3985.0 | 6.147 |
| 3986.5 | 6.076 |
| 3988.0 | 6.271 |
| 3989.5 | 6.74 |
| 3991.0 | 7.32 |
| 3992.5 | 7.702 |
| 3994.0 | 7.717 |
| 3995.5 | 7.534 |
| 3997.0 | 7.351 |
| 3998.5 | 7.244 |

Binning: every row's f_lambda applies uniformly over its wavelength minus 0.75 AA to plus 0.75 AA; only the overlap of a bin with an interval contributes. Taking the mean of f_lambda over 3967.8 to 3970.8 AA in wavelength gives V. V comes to 4.73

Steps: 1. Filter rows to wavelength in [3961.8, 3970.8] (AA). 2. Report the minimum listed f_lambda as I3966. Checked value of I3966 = 4.365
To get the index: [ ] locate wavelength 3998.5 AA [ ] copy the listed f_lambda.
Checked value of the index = 7.244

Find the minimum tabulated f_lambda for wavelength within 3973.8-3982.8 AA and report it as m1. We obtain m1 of 5.448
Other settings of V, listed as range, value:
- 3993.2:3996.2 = 7.63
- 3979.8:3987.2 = 6.4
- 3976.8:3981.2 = 6.49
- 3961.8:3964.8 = 5.02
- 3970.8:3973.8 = 5.24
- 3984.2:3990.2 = 6.31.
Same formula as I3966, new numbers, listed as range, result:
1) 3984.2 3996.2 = 6.076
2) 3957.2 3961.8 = 5.894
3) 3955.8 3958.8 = 6.716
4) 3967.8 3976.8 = 4.534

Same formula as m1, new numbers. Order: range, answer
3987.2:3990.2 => 6.271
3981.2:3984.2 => 6.376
